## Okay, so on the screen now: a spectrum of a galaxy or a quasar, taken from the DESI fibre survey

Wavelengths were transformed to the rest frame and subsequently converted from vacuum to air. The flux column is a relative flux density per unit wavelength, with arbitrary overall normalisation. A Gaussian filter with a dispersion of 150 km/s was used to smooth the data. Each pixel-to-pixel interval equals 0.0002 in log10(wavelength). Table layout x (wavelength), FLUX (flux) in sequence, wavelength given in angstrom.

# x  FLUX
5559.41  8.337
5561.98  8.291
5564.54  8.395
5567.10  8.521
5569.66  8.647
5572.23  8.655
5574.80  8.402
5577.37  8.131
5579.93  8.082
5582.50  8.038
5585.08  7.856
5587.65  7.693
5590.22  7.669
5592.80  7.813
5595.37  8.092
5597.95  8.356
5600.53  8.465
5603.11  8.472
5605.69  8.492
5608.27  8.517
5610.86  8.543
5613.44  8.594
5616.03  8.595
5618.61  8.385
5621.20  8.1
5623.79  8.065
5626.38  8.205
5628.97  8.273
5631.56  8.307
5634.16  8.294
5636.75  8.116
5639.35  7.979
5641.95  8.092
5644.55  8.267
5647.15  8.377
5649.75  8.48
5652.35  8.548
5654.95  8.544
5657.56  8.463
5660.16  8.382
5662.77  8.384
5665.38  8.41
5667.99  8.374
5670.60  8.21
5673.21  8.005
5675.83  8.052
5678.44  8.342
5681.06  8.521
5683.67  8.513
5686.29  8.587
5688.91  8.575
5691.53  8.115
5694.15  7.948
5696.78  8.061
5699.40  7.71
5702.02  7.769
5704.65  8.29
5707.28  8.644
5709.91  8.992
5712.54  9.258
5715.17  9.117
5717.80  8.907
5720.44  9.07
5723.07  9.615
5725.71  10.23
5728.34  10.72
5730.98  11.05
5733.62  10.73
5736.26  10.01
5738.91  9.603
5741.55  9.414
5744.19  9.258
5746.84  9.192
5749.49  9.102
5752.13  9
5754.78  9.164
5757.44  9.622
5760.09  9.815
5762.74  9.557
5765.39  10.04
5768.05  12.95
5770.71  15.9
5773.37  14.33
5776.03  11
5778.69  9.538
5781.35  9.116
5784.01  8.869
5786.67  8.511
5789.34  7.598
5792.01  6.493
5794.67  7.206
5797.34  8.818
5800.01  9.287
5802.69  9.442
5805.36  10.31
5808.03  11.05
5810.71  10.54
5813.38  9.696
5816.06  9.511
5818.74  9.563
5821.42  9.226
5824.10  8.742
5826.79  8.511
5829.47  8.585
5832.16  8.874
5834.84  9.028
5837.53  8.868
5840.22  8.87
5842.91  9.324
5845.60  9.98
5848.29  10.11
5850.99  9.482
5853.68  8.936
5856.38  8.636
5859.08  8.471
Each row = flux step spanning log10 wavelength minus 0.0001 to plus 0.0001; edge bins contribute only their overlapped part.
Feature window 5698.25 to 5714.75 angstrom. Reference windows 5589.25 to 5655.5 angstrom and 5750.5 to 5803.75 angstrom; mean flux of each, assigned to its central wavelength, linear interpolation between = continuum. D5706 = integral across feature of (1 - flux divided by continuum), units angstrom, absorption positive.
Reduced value 1.1 angstrom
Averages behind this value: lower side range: 8.29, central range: 8.49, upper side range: 9.81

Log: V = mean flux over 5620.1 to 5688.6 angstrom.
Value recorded 8.31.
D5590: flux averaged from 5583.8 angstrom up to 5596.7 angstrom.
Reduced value 7.83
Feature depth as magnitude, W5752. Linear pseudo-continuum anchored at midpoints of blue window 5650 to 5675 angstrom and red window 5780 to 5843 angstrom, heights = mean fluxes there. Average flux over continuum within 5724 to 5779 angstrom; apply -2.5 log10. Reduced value -0.20 mag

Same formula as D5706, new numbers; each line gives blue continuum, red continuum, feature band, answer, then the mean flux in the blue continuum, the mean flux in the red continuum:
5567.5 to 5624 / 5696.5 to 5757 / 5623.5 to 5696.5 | 3.8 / 8.27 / 9.28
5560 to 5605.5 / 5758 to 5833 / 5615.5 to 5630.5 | 0.4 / 8.22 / 9.75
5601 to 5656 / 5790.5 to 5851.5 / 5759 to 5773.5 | -4.9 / 8.35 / 9.19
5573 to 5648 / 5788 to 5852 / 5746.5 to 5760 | -0.7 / 8.22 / 9.13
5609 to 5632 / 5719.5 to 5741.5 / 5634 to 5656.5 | 1.1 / 8.35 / 10.1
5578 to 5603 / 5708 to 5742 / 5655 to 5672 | 1.1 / 8.03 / 9.74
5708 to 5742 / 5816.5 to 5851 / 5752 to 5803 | -2.0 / 9.74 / 9.16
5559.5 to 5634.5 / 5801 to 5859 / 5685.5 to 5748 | -2.0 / 8.27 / 9.37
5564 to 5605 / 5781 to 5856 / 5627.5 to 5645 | 0.4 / 8.21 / 9.09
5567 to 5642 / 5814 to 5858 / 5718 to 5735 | -2.8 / 8.25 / 9.14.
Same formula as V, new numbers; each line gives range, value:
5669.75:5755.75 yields 8.97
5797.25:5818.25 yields 9.88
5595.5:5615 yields 8.47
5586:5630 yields 8.25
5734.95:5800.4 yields 9.74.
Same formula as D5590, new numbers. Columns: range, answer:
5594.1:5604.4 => 8.34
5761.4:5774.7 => 12.6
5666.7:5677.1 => 8.16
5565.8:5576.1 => 8.55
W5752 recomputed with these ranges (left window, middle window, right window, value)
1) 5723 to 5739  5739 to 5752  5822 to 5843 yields 0.10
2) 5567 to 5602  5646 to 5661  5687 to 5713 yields -0.03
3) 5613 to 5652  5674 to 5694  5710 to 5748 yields 0.09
